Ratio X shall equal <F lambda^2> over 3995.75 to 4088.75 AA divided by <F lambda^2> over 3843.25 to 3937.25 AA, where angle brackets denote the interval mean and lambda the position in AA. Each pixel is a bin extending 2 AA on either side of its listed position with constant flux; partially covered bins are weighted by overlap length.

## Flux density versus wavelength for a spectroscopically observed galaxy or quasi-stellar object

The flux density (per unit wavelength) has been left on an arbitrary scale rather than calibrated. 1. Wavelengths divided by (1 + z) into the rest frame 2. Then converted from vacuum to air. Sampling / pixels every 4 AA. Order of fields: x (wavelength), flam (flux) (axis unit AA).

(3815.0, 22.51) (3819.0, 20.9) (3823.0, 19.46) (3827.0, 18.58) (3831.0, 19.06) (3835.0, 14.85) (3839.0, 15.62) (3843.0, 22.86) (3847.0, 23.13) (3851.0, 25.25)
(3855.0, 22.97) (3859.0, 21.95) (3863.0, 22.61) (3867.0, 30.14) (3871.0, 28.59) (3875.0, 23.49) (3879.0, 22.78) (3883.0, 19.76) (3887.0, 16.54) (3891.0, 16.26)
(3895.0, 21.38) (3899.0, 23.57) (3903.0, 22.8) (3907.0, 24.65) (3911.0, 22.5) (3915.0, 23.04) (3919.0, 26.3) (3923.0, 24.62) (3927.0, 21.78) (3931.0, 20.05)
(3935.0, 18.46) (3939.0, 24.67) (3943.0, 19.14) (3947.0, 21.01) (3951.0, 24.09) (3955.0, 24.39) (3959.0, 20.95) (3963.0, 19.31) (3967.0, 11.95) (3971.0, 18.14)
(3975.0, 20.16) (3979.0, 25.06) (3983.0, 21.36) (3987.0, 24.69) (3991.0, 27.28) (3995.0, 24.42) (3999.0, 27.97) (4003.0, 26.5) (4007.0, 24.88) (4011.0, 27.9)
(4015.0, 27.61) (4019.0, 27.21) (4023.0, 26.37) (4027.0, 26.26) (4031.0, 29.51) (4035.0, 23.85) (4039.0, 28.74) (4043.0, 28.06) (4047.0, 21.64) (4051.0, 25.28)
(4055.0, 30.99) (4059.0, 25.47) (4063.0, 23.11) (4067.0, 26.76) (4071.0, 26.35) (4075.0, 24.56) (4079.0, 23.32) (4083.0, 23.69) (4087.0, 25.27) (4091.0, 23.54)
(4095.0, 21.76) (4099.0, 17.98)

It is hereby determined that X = 1.24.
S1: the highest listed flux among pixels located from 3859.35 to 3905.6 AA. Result 30.14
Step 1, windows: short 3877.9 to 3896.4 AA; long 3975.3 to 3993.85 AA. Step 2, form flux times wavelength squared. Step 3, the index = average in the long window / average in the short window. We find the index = 1.3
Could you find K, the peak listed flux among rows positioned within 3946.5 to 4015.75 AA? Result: 27.97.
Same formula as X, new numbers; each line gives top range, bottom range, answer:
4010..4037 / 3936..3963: 1.27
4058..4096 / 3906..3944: 1.17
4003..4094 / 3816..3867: 1.37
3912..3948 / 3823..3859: 1.14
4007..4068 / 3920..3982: 1.32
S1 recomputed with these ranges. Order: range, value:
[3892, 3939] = 26.3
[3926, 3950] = 24.67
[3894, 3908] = 24.65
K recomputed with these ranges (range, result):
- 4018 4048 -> 29.51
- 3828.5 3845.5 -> 22.86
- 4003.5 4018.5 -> 27.9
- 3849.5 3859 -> 25.25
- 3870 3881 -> 28.59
